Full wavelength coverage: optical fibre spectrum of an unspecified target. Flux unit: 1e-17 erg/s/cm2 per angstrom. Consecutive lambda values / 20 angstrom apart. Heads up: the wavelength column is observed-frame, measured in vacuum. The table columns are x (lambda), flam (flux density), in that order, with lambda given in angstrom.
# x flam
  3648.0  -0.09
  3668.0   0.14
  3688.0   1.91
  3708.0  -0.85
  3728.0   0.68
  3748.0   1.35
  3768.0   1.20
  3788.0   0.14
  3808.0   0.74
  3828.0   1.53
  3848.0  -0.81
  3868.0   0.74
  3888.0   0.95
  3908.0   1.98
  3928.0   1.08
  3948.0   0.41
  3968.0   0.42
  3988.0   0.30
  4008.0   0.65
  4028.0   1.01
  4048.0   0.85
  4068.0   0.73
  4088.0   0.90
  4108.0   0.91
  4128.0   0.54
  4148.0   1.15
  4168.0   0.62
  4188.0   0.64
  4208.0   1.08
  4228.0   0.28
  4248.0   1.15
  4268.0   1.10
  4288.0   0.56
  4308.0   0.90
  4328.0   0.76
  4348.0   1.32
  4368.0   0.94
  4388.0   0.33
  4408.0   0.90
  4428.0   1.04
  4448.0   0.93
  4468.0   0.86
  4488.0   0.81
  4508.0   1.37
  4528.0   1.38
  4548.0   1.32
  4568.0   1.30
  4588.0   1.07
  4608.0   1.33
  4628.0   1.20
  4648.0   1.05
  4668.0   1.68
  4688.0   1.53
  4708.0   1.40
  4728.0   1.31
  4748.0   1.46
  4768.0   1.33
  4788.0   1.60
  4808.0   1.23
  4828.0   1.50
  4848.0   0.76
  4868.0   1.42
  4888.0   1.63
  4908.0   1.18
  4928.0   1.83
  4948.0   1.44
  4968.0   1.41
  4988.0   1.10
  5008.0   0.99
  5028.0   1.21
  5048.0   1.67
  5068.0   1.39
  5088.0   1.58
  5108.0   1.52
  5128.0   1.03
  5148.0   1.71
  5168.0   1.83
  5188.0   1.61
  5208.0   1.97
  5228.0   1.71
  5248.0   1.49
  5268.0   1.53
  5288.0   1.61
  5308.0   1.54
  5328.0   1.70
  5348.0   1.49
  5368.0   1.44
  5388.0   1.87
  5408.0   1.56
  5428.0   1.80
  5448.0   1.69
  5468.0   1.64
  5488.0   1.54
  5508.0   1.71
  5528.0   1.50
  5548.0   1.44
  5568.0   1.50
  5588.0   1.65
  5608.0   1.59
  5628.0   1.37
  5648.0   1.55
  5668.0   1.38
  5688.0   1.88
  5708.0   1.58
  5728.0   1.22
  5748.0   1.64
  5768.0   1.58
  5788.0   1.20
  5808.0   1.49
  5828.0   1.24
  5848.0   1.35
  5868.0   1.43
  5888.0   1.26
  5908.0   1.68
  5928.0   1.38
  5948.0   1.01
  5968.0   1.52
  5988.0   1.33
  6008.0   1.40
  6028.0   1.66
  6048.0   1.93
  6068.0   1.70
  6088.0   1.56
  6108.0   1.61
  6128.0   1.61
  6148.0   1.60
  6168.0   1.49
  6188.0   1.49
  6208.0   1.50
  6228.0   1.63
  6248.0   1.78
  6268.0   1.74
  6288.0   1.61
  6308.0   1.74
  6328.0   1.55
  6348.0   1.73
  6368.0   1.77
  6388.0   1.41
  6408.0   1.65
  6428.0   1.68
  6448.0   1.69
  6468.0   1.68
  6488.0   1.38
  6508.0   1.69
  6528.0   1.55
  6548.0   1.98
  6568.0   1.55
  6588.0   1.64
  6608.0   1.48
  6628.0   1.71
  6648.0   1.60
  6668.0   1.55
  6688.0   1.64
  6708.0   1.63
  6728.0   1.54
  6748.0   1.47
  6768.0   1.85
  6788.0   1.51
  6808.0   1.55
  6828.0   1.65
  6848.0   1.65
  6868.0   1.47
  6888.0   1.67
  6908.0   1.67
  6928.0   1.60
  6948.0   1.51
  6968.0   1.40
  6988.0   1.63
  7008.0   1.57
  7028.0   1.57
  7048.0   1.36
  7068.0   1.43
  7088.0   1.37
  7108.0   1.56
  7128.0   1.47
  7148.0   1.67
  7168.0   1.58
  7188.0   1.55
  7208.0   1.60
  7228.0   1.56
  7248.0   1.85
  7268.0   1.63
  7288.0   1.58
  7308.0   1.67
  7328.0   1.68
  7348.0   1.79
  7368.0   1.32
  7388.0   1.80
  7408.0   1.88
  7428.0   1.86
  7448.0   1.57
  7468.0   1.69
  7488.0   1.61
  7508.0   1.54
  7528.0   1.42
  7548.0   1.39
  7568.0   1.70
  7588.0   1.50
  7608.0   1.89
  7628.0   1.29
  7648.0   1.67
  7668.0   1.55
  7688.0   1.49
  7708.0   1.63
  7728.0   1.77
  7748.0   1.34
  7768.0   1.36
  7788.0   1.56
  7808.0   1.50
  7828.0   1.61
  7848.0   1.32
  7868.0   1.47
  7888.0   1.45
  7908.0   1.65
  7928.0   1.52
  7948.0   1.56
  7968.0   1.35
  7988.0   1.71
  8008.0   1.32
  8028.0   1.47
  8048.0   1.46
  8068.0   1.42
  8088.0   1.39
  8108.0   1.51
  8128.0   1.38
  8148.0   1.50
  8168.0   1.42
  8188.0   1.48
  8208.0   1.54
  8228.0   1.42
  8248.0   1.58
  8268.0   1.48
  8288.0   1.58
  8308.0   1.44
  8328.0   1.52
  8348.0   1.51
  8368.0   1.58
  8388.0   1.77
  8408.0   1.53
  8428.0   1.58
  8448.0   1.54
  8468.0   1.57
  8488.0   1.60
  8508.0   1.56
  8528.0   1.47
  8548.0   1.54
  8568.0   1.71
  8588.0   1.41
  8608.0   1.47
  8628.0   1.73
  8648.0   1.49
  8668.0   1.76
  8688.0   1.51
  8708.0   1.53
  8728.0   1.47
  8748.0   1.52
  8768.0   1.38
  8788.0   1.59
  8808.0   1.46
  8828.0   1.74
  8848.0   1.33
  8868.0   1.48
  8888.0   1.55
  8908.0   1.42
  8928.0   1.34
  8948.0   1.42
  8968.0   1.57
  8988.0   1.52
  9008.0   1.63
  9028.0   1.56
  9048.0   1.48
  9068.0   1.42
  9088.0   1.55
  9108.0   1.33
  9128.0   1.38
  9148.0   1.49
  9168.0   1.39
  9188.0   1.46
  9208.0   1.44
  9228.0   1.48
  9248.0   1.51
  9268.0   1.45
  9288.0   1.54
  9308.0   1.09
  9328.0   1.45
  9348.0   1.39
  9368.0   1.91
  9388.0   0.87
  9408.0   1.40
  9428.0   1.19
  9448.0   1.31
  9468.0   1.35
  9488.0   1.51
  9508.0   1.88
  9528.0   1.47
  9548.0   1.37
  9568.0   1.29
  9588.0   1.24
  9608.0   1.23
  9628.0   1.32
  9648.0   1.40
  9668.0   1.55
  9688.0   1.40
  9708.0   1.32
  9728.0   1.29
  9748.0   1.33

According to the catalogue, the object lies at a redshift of 0.13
